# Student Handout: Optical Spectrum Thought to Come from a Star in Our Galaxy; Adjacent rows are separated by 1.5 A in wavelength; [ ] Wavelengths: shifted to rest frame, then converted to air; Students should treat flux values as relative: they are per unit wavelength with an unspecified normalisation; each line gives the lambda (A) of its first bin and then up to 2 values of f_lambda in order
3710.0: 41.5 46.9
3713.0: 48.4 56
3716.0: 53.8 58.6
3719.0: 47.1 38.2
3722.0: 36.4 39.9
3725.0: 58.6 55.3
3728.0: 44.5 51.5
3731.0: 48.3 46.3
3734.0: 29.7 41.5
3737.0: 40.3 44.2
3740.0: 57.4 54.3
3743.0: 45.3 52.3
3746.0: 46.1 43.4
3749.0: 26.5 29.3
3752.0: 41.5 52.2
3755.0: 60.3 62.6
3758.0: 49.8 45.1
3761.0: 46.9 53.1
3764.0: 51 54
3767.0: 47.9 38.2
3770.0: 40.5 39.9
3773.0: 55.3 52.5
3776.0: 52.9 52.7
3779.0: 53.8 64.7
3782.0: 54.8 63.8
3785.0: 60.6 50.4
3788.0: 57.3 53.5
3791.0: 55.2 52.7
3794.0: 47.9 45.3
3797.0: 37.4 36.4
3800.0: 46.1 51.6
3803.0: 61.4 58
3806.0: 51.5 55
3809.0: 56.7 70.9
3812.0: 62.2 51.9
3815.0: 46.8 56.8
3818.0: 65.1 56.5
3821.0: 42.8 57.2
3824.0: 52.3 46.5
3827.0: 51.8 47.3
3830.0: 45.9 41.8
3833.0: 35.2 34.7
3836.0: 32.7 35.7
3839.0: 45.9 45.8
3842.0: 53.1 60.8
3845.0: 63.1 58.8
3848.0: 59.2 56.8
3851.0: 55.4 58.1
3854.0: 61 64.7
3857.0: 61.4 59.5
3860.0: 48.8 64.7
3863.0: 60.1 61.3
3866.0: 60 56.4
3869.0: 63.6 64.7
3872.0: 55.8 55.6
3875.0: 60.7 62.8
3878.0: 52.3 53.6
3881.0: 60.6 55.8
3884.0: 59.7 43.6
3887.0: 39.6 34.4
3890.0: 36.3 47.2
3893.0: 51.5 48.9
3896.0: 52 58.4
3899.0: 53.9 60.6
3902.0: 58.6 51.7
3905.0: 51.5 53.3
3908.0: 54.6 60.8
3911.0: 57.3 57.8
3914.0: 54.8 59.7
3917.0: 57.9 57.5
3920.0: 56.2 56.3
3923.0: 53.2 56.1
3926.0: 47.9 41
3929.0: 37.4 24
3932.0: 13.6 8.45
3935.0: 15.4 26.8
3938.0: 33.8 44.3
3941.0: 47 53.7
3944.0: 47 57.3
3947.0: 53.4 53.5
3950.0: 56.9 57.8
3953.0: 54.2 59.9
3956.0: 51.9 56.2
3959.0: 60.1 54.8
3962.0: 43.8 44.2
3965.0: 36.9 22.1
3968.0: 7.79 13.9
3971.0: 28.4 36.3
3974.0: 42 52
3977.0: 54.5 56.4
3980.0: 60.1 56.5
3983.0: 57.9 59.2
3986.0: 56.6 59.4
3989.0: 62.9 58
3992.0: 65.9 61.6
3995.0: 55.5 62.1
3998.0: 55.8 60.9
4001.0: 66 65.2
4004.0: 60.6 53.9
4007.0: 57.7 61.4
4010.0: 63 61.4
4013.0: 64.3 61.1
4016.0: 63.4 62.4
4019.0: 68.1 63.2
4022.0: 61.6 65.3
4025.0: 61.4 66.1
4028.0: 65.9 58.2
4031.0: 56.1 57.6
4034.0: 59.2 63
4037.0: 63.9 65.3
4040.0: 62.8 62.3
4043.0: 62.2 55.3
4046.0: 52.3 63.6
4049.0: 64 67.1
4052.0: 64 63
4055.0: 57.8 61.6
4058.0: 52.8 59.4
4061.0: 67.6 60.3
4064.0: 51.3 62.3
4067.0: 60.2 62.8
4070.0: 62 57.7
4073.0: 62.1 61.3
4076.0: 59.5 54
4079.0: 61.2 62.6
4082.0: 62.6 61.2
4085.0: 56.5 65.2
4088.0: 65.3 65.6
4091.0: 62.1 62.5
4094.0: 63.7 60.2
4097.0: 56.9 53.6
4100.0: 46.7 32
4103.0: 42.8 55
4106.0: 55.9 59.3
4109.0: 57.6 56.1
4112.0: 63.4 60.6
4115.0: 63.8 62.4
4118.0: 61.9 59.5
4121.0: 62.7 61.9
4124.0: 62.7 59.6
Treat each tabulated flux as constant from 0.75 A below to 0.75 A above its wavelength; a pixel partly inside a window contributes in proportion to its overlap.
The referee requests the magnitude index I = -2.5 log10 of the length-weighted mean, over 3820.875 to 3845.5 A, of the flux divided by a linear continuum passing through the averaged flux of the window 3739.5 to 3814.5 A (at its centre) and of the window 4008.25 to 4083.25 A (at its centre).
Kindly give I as 0.14 mag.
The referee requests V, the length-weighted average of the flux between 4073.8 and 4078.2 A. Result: 58.3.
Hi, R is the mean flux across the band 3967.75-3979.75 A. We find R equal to 38.6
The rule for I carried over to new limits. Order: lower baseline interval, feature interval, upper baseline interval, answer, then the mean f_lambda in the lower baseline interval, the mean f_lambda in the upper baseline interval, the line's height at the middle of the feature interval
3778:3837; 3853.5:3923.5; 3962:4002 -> -0.099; 51.5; 49.7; 50.7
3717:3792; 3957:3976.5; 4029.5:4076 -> 0.435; 48.9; 60.6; 57.2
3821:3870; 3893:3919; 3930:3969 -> -0.199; 53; 41.7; 46.4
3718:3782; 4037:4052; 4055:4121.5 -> -0.081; 47.5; 58.9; 57.5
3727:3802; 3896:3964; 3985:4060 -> 0.152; 48.6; 61.2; 56.7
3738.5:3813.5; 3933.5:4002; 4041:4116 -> 0.150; 50.9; 59.2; 56.2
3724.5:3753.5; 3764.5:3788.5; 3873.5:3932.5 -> -0.128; 45.1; 51.3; 46.6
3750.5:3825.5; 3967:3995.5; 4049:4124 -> 0.153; 52.2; 59.4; 56.9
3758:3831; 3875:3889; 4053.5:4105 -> 0.037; 52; 58.6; 54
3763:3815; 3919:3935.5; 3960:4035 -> 0.387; 52.4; 55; 54.1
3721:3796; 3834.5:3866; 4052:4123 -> -0.064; 48.9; 59.1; 51.8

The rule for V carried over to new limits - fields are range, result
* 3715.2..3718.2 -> 56.2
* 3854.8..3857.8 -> 63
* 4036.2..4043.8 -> 63.2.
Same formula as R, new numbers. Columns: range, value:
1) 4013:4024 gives 63.6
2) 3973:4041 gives 60.3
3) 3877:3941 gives 47.6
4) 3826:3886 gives 54.2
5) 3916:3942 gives 40.1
